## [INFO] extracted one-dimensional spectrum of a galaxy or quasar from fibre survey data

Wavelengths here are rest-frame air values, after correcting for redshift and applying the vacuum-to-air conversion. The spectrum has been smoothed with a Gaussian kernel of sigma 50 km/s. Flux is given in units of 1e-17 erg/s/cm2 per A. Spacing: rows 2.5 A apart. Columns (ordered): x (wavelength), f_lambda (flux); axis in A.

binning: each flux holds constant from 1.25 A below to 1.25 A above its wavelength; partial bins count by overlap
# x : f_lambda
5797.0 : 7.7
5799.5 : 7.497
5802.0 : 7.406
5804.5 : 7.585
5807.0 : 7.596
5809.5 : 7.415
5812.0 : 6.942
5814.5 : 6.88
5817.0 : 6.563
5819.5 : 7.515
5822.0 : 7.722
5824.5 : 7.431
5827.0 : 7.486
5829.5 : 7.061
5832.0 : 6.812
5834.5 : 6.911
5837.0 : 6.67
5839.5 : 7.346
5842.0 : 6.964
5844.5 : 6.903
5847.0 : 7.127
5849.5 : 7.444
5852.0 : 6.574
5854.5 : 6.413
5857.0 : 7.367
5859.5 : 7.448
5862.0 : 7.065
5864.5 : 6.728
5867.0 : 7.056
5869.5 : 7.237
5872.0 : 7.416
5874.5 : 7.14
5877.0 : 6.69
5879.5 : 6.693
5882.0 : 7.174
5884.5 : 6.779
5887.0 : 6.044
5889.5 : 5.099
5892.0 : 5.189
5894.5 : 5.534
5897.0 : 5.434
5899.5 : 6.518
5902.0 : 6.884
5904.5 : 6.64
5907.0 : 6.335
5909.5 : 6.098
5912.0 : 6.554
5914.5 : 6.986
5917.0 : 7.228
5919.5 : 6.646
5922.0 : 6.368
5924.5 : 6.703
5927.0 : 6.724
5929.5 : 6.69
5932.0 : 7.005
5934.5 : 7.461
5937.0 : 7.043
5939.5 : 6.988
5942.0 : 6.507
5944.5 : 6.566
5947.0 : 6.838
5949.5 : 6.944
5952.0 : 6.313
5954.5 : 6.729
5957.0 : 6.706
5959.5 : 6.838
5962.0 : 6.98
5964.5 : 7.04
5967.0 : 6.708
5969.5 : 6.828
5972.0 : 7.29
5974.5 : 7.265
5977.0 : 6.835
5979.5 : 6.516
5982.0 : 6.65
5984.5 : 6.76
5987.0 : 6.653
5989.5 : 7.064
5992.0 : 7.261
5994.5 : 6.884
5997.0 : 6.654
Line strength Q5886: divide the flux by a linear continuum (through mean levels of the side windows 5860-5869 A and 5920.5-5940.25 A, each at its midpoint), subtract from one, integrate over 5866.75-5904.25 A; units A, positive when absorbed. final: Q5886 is 2.8 A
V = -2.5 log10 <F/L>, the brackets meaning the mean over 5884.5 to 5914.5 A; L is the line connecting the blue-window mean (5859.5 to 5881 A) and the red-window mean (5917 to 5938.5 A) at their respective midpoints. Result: 0.14 mag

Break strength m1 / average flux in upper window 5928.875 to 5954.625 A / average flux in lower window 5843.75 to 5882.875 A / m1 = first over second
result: 0.97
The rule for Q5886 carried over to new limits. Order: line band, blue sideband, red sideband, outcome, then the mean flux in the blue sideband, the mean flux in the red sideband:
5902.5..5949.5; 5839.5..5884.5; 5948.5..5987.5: 1.02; 7.03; 6.82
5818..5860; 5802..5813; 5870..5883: 0.64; 7.4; 7.03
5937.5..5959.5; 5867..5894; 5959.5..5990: 0.21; 6.54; 6.88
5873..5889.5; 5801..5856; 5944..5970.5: 0.82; 7.13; 6.78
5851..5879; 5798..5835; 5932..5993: 0.49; 7.26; 6.87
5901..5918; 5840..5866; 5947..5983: 0.64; 7.01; 6.83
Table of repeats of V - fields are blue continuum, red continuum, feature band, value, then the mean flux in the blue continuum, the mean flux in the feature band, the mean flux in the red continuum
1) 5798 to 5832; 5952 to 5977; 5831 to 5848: 0.042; 7.3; 6.96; 6.9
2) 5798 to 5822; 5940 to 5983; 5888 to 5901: 0.247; 7.29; 5.59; 6.8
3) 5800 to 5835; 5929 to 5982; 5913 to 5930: 0.030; 7.25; 6.76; 6.86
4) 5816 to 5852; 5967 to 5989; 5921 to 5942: 0.013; 7.12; 6.86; 6.85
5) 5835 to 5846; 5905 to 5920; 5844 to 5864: -0.020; 6.97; 7.04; 6.64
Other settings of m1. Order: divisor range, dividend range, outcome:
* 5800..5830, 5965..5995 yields 0.94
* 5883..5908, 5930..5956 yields 1.13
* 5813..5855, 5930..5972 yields 0.97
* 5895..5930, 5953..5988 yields 1.05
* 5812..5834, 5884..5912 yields 0.85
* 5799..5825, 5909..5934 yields 0.92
